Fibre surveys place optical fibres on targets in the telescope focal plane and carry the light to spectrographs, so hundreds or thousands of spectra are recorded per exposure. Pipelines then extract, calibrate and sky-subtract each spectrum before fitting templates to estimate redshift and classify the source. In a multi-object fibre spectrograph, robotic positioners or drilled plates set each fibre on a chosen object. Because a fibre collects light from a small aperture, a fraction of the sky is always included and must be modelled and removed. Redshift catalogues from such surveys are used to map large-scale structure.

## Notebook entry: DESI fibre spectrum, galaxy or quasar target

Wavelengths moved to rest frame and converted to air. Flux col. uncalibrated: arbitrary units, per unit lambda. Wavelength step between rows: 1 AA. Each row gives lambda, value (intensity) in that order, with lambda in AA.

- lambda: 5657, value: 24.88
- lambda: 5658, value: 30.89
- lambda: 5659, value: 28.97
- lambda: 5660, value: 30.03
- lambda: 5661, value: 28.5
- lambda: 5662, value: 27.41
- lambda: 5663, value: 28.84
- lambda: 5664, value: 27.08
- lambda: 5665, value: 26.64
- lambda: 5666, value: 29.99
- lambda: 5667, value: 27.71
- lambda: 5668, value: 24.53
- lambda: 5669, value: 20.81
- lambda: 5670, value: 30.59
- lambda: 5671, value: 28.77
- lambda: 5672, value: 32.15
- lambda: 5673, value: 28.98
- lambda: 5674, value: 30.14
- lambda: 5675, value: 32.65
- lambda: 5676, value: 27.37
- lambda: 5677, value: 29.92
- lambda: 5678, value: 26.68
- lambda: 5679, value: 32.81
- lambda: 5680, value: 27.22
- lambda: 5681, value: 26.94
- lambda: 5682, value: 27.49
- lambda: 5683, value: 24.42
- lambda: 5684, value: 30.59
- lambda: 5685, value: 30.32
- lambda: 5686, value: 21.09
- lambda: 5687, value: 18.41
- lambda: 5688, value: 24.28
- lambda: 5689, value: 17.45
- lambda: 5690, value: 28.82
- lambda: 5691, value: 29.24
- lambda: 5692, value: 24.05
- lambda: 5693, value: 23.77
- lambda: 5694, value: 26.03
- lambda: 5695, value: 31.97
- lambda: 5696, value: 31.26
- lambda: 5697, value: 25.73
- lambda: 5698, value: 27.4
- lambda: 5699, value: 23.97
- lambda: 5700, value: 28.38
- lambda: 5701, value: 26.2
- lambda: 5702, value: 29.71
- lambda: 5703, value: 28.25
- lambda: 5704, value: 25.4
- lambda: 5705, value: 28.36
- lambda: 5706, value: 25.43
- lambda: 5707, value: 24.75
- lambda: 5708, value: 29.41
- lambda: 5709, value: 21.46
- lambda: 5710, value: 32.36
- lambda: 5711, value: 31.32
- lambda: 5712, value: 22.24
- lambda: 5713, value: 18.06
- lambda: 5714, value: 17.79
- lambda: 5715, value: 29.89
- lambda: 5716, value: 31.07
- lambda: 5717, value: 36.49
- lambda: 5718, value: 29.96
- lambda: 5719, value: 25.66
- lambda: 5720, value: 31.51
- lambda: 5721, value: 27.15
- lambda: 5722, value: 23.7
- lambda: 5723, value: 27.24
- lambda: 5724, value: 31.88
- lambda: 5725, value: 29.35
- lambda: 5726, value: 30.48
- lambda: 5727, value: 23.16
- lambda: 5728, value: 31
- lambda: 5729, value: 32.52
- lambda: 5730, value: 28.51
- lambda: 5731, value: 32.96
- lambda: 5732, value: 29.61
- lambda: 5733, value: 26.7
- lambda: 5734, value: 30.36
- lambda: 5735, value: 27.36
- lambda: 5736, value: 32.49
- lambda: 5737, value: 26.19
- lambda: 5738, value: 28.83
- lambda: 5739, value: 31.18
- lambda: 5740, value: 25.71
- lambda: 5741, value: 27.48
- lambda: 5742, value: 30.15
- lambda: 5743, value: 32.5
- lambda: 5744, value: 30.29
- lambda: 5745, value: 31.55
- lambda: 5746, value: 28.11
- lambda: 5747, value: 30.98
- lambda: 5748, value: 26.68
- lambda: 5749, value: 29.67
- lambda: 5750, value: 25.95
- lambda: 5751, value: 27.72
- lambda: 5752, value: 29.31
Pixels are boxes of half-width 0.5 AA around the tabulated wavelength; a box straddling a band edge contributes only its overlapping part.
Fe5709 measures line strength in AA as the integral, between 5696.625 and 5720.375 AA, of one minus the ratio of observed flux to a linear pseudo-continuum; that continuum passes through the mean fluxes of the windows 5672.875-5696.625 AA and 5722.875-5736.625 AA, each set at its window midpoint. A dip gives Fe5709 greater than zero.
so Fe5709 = 1.11 AA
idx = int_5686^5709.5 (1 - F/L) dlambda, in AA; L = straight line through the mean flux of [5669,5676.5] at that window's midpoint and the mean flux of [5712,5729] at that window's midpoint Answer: 2.1 AA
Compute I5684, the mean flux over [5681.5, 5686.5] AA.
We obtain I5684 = 26.8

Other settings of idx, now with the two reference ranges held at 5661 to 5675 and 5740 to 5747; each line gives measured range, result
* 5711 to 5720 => 0.7 AA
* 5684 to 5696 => 1.3 AA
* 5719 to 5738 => 0.3 AA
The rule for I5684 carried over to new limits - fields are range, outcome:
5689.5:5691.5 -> 29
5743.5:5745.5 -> 30.9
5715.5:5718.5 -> 32.5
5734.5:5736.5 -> 29.9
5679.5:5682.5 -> 27.2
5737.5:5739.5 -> 30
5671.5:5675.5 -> 31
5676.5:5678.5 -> 28.3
